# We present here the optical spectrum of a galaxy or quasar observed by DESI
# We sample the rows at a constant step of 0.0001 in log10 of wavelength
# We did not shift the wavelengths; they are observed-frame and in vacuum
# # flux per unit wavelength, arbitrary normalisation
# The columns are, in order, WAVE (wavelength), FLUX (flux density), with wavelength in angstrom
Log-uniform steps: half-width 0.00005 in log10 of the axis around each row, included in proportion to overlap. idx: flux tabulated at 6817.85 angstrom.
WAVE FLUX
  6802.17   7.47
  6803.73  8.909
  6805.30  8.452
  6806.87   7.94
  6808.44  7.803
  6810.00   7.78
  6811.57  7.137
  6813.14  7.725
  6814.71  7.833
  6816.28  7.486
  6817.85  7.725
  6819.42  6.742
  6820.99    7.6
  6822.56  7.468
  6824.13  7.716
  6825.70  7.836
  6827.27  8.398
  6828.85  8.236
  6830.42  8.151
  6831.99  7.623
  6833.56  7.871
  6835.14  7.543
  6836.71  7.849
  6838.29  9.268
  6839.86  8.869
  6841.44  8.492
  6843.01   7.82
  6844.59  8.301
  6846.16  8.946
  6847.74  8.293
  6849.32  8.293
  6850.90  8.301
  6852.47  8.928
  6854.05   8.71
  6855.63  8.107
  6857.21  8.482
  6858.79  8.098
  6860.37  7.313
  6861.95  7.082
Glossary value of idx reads 7.725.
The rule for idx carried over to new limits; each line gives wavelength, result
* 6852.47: 8.928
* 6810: 7.78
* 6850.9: 8.301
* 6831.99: 7.623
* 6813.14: 7.725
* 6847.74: 8.293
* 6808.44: 7.803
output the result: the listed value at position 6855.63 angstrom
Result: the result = 8.107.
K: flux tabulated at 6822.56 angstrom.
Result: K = 7.468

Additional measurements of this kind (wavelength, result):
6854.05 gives 8.71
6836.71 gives 7.849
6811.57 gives 7.137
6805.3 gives 8.452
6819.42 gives 6.742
